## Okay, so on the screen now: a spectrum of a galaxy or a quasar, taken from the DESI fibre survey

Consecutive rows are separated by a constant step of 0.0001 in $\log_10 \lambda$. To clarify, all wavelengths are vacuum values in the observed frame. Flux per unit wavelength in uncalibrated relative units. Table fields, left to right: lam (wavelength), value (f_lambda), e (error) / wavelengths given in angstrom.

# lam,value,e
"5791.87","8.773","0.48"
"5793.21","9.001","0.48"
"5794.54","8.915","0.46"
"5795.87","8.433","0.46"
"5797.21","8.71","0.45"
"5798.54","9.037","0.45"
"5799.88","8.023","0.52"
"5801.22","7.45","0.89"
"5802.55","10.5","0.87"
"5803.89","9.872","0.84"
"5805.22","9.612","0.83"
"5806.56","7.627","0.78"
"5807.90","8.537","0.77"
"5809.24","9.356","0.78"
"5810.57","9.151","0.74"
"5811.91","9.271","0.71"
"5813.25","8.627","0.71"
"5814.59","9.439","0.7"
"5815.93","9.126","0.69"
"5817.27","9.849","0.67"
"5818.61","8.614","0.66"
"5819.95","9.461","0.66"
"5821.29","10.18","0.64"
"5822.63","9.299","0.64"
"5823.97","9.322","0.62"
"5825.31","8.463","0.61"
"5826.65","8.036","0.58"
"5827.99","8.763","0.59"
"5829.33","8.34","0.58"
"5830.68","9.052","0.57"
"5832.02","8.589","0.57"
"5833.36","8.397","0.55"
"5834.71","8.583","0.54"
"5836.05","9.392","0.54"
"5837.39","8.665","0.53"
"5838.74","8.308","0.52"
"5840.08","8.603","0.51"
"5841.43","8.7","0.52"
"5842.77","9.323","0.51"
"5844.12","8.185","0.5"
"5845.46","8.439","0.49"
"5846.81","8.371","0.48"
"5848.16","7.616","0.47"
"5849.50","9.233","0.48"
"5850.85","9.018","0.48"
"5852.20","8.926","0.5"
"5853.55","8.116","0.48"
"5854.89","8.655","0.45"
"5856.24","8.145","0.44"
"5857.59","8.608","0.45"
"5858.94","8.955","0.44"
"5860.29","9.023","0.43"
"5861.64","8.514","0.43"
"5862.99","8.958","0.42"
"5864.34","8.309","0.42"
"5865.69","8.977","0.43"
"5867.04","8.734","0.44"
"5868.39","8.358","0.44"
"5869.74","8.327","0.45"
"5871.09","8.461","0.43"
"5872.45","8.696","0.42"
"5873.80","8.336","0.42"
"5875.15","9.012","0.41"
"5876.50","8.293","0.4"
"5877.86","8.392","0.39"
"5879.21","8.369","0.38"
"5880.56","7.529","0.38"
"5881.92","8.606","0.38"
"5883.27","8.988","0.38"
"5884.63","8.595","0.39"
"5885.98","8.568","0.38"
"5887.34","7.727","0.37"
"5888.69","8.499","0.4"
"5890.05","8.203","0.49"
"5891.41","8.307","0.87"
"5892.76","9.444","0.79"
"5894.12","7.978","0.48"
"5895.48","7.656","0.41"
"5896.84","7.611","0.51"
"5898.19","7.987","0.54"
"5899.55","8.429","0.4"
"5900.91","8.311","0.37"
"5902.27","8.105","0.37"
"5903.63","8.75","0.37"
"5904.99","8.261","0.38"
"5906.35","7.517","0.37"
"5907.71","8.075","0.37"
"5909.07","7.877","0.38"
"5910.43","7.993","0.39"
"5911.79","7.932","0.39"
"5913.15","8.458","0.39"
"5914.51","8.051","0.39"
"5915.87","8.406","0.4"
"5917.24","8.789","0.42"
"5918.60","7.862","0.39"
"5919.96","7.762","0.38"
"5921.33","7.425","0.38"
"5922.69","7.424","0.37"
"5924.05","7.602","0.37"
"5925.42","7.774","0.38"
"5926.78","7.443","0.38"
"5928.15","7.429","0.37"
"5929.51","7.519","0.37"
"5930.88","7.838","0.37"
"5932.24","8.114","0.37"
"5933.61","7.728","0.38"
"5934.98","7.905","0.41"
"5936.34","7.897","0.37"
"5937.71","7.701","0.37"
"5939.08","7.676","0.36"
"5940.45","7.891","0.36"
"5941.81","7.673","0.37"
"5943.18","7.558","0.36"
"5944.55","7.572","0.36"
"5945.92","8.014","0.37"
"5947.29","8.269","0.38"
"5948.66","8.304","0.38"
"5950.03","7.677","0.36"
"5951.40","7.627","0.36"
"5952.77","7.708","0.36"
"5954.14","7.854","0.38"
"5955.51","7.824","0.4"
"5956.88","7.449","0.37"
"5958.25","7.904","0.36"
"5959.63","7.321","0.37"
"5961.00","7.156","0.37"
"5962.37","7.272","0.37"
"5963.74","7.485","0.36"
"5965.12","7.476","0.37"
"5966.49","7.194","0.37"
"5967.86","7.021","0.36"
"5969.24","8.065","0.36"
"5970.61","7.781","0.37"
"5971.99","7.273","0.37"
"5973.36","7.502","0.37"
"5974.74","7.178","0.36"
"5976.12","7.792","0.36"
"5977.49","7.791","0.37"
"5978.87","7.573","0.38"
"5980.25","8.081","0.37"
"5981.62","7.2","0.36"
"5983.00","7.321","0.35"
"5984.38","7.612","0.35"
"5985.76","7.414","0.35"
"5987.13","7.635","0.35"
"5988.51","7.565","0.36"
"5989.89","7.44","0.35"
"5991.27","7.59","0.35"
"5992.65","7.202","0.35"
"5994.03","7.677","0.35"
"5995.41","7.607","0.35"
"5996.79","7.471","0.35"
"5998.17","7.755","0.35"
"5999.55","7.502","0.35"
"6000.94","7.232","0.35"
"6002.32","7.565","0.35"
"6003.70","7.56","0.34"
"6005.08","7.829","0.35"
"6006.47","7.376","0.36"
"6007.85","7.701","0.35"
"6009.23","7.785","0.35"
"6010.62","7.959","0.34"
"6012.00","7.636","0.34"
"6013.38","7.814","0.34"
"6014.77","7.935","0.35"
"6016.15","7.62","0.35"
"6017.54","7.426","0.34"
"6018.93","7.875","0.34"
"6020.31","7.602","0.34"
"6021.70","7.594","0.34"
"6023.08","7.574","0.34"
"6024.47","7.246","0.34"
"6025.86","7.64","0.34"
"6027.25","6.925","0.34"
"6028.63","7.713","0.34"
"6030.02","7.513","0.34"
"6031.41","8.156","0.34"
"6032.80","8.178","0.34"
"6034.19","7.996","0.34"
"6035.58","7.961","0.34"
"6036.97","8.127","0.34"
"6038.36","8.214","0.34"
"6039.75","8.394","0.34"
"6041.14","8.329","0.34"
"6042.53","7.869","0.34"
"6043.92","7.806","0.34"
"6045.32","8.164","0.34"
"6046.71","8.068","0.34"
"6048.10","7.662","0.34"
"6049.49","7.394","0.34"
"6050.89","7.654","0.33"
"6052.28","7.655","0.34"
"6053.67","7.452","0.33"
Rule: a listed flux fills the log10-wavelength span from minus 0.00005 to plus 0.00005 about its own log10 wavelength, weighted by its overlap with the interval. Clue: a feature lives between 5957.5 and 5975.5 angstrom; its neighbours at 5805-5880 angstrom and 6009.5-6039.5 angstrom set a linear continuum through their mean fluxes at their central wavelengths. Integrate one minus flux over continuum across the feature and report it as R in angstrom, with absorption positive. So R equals 1.4 angstrom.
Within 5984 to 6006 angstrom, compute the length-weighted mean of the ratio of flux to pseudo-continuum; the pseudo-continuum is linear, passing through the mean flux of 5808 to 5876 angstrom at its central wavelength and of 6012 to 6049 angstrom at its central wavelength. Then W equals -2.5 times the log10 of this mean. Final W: 0.06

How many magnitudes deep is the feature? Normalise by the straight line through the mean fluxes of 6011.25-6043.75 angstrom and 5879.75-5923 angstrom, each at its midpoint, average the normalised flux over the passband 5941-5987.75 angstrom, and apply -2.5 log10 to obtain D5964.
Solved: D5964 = 0.05 mag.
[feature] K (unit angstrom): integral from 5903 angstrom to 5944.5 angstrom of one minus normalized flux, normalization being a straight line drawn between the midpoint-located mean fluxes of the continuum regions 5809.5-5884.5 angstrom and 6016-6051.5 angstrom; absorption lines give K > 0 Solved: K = 2.3 angstrom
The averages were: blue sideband 8.72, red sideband 7.8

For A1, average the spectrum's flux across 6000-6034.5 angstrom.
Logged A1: 7.65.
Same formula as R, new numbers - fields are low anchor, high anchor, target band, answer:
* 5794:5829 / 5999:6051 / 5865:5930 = 2.3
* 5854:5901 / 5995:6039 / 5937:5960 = 0.8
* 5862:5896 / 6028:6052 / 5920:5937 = 1.3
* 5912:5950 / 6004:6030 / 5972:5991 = 0.4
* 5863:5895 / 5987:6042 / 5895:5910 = 0.5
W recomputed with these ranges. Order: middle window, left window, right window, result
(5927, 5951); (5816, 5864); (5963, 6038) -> 0.03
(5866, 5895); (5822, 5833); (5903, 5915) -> -0.02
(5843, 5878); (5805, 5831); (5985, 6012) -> 0.01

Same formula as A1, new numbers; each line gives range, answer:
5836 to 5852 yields 8.63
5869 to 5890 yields 8.42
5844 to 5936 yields 8.26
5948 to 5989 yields 7.57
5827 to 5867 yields 8.64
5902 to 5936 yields 7.92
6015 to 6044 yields 7.8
